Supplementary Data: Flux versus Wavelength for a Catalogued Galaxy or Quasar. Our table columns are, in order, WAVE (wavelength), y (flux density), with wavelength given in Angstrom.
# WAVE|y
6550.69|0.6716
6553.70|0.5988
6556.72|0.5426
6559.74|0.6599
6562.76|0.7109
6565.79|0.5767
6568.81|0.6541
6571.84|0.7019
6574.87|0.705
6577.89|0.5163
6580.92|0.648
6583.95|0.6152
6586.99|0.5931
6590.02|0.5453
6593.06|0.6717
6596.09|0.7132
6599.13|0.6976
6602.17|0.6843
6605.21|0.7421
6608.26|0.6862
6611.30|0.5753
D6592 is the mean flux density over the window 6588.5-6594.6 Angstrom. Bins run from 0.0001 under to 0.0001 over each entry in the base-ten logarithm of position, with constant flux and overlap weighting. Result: 0.61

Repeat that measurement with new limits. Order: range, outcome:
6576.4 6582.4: 0.582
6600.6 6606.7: 0.713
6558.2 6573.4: 0.66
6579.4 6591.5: 0.6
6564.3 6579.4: 0.631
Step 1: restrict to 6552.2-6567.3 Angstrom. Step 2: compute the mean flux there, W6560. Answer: 0.618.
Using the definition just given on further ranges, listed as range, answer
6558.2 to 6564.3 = 0.684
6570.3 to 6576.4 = 0.703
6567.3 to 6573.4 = 0.678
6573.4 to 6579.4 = 0.611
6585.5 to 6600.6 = 0.644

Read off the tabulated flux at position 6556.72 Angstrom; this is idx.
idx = 0.5426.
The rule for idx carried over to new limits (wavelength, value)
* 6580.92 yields 0.648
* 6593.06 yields 0.6717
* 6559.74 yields 0.6599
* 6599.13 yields 0.6976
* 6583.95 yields 0.6152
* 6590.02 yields 0.5453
